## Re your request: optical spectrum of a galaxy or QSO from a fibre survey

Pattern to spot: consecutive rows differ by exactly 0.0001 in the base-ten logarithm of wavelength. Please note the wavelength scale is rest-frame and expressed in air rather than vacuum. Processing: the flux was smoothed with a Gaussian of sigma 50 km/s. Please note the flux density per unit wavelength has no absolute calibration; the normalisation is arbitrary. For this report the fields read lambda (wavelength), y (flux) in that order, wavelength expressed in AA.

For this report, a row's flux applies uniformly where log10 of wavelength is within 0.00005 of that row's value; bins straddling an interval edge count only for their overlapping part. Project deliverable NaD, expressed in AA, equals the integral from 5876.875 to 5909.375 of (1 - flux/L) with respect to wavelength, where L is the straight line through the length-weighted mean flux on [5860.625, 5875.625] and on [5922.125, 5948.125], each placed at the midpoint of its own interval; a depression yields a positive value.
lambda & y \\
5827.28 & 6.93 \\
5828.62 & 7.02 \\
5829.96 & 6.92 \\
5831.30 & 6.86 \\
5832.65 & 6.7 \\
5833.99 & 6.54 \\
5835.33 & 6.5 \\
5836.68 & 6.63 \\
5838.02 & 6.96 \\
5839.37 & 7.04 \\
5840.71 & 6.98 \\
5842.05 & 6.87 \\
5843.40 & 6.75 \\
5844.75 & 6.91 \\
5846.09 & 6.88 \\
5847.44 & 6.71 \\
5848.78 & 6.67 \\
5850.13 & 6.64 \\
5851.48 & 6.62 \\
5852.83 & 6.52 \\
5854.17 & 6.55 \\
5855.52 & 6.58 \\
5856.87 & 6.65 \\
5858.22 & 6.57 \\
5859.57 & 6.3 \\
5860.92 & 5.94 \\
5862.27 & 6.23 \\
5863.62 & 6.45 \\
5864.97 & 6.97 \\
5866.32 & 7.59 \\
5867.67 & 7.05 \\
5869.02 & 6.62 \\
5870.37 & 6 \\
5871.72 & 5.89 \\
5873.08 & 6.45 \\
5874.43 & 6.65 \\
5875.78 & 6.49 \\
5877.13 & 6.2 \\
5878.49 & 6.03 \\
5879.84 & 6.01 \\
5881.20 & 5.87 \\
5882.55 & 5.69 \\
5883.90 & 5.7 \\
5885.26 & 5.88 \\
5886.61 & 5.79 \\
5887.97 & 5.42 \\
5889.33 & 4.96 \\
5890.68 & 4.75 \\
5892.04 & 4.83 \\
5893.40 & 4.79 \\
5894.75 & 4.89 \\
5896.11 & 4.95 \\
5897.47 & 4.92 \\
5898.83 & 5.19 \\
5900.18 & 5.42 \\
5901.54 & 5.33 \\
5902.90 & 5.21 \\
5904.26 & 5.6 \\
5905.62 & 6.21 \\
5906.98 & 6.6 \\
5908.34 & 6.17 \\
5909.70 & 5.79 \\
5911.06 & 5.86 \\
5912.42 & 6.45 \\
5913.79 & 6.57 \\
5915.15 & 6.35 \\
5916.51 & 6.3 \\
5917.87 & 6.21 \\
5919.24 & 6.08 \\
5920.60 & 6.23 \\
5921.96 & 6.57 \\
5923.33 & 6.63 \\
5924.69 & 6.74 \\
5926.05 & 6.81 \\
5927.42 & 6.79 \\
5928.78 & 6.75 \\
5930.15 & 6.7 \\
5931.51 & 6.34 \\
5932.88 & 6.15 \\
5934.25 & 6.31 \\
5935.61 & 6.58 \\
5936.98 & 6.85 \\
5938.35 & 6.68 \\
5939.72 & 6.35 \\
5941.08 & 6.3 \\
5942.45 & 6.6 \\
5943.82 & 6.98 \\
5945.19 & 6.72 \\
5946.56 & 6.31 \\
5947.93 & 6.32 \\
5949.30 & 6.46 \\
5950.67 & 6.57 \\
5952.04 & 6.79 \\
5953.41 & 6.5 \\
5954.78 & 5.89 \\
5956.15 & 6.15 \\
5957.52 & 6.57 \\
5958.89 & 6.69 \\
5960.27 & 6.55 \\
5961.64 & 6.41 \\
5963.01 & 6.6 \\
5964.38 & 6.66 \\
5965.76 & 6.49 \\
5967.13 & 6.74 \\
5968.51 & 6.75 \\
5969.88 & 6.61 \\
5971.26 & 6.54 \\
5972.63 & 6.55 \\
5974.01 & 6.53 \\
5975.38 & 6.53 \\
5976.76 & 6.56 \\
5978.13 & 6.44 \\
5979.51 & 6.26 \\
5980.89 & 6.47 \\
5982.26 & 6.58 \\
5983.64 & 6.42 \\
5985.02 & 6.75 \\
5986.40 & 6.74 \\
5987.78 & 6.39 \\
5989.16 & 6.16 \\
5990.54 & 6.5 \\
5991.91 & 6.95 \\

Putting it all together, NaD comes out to 5.2 AA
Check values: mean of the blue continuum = 6.55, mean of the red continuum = 6.58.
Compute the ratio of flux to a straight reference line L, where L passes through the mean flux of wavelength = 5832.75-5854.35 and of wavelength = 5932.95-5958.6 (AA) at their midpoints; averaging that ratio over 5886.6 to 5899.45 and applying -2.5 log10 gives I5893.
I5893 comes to 0.30 mag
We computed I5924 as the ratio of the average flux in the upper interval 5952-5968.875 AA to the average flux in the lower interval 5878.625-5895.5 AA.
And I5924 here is 1.20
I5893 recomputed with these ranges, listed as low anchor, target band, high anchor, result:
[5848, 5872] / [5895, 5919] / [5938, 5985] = 0.13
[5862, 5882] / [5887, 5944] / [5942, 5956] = 0.08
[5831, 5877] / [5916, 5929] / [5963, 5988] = 0.01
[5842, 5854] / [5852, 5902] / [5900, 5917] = 0.08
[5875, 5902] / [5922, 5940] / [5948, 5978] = -0.09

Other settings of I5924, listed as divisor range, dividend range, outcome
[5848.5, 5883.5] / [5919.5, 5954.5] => 1.02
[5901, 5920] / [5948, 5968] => 1.07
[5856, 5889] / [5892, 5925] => 0.93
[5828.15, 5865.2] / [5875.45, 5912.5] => 0.84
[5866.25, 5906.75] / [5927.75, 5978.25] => 1.14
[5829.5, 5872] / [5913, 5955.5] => 0.97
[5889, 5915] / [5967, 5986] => 1.19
